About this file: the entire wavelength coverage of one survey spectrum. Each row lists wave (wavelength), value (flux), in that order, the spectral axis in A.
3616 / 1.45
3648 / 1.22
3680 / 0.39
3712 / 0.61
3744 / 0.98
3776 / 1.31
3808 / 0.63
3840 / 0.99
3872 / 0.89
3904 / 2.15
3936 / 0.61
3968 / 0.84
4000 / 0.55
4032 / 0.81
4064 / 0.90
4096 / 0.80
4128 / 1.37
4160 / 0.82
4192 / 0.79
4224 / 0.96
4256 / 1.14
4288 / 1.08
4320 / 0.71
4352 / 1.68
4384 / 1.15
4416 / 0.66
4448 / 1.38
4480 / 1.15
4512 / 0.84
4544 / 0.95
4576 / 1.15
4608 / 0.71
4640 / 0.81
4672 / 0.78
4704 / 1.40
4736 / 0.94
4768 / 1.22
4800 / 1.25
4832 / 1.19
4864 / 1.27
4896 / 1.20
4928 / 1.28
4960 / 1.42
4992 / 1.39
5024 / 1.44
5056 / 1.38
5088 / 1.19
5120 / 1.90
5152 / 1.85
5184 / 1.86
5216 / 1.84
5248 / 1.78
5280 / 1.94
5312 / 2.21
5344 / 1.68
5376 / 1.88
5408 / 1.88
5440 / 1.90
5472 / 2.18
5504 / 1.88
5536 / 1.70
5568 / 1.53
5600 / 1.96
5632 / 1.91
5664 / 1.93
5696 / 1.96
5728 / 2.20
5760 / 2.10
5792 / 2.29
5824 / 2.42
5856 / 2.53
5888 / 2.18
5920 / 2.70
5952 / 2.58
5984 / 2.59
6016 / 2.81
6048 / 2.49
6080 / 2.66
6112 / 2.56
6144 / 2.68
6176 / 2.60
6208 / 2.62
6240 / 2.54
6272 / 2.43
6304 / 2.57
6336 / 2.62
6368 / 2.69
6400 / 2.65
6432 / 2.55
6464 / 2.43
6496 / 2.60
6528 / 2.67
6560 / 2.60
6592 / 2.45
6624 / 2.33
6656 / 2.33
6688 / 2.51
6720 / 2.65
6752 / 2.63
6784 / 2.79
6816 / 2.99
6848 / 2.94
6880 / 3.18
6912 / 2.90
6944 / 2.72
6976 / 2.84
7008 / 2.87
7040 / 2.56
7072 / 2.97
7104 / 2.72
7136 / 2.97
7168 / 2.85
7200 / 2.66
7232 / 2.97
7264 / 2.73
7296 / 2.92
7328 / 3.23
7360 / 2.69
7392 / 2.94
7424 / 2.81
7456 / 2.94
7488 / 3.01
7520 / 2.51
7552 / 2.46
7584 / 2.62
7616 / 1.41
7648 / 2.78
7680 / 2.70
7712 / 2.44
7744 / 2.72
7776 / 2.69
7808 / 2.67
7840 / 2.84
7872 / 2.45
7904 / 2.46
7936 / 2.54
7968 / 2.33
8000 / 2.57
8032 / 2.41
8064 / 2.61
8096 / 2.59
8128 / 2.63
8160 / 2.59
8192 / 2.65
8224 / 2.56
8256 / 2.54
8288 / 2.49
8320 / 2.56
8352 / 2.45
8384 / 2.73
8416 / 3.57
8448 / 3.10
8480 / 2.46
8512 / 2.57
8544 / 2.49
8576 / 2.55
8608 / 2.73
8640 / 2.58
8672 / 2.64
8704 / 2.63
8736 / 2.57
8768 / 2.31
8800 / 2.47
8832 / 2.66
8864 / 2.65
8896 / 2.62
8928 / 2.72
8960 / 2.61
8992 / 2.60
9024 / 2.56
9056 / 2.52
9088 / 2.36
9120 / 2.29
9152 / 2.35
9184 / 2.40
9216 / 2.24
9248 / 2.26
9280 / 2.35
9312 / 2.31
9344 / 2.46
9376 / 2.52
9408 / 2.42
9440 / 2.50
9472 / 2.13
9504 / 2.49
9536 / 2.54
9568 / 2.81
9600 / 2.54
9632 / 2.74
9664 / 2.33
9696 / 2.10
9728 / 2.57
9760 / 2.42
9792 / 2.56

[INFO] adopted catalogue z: 0.283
